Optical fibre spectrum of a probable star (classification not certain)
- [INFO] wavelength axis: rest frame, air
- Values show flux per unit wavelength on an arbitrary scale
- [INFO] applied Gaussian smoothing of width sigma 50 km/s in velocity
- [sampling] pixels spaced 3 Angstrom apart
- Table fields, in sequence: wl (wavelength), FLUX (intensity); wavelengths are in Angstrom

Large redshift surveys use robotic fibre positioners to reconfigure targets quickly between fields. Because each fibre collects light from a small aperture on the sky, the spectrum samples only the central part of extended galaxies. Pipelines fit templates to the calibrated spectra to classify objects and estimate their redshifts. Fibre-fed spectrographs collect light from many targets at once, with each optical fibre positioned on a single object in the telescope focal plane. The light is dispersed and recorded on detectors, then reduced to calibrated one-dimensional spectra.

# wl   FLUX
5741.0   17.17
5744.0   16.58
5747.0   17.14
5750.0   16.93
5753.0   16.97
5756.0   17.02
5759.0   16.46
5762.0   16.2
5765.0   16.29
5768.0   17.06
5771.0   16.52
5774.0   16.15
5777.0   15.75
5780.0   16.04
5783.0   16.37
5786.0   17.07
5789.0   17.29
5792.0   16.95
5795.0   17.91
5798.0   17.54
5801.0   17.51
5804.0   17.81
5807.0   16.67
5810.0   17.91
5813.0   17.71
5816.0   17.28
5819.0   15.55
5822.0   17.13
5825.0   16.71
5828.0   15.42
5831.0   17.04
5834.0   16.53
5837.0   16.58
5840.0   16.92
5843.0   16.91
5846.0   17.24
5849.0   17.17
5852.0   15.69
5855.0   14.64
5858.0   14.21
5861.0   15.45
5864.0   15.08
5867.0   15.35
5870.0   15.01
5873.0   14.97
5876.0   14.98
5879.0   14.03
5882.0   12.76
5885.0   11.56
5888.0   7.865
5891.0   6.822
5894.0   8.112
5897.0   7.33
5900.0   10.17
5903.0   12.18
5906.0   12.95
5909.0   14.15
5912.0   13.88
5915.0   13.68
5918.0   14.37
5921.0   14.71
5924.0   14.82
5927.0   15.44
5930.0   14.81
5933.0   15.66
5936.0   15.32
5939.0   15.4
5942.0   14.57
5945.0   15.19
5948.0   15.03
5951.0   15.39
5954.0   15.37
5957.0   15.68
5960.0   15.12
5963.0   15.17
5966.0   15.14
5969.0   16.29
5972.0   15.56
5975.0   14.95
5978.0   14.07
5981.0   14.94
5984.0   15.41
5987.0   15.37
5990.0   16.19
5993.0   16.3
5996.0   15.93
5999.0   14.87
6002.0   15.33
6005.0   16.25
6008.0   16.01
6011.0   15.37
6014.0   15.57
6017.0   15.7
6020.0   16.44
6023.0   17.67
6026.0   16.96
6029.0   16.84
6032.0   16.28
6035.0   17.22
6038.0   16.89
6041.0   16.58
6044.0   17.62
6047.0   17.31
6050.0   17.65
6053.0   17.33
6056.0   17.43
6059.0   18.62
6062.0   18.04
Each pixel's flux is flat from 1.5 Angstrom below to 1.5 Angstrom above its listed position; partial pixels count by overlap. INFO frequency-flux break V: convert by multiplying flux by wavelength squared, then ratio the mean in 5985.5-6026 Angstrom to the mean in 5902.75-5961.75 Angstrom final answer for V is 1.11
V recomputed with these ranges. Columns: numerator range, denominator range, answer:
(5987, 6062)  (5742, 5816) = 1.07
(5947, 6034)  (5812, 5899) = 1.14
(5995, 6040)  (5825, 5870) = 1.07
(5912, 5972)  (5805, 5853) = 0.93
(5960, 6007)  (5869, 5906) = 1.41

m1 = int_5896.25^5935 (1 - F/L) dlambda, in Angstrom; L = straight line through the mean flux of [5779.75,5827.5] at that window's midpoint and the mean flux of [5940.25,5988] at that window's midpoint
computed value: 5.4 Angstrom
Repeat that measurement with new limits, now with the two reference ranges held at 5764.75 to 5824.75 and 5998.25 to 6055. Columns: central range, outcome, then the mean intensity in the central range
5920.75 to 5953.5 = 3.05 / 15.1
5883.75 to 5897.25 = 6.76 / 8.37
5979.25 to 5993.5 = 0.90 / 15.6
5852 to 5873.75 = 2.34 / 15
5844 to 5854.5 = 0.21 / 16.5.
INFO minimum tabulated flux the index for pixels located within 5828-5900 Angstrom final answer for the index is 6.822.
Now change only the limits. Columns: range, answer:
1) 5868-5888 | 7.865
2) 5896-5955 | 7.33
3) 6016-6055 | 15.7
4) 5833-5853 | 15.69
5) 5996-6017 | 14.87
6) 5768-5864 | 14.21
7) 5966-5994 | 14.07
